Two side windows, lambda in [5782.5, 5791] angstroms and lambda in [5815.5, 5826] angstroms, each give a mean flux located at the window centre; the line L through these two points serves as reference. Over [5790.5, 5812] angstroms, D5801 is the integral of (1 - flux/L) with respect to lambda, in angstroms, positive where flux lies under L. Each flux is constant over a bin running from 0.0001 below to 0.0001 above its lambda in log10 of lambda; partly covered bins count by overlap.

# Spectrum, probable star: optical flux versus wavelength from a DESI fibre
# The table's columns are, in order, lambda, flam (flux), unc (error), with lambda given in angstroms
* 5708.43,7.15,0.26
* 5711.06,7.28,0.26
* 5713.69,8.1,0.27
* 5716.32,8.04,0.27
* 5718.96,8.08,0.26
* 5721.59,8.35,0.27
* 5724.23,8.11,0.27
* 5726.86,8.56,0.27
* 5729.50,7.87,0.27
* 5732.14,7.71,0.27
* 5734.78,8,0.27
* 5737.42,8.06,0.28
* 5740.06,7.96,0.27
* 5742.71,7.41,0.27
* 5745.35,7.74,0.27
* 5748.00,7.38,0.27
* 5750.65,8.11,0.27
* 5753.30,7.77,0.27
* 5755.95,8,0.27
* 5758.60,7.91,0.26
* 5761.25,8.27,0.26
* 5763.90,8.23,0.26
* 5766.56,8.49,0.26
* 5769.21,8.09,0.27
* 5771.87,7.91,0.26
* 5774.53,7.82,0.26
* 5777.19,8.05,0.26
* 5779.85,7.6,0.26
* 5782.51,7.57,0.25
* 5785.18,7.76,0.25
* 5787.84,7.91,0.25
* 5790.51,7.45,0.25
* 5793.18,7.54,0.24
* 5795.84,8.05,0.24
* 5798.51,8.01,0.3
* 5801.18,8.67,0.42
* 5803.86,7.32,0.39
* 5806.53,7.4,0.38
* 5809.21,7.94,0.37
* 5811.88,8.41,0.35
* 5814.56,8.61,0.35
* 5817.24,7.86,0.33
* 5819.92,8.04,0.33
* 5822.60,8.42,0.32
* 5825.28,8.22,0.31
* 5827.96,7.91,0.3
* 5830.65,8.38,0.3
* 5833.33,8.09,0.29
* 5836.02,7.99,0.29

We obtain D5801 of 0.1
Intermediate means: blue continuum 7.71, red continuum 8.15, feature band 7.86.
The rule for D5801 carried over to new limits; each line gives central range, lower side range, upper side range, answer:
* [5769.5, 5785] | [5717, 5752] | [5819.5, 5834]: 0.5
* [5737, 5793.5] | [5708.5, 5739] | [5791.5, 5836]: 1.0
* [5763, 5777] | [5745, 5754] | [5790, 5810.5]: -0.6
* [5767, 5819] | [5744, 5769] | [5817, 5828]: 1.1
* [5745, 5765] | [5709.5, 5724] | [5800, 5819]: 0.1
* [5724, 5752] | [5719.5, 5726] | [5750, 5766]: 0.9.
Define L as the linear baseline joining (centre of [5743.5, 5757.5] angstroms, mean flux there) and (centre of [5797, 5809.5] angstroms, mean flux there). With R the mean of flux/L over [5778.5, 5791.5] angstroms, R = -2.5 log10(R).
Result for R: 0.024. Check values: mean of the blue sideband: 7.79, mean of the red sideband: 7.86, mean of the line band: 7.66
